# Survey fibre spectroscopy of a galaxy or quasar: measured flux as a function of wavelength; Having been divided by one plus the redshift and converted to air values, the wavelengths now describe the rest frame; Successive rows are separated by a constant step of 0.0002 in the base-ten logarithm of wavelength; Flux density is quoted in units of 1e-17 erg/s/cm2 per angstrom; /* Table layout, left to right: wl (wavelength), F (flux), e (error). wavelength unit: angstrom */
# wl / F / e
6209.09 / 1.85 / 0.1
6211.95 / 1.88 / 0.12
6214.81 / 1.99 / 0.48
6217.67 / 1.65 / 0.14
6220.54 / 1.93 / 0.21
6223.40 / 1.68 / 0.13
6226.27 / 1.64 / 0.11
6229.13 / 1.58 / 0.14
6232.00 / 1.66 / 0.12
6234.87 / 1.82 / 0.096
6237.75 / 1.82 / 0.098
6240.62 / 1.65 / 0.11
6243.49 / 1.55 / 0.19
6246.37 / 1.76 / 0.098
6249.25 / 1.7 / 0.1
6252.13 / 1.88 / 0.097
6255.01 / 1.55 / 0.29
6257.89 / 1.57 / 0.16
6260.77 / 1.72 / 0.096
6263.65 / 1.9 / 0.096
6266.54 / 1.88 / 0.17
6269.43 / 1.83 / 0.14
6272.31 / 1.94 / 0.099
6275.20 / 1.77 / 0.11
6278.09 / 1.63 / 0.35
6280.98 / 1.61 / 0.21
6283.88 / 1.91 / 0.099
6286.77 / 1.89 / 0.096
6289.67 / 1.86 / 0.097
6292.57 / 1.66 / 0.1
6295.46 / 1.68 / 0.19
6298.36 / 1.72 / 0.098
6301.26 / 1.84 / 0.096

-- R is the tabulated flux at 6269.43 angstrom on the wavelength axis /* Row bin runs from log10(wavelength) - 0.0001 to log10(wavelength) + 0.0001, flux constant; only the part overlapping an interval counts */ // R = 1.83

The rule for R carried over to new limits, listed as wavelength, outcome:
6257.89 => 1.57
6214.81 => 1.99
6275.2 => 1.77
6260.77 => 1.72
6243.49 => 1.55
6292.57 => 1.66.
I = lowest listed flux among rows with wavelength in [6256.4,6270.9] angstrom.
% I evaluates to 1.57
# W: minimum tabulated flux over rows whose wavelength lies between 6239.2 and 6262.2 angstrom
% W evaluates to 1.55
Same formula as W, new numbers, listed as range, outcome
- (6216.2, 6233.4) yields 1.58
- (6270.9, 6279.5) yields 1.63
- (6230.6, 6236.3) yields 1.66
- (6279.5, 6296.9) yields 1.61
